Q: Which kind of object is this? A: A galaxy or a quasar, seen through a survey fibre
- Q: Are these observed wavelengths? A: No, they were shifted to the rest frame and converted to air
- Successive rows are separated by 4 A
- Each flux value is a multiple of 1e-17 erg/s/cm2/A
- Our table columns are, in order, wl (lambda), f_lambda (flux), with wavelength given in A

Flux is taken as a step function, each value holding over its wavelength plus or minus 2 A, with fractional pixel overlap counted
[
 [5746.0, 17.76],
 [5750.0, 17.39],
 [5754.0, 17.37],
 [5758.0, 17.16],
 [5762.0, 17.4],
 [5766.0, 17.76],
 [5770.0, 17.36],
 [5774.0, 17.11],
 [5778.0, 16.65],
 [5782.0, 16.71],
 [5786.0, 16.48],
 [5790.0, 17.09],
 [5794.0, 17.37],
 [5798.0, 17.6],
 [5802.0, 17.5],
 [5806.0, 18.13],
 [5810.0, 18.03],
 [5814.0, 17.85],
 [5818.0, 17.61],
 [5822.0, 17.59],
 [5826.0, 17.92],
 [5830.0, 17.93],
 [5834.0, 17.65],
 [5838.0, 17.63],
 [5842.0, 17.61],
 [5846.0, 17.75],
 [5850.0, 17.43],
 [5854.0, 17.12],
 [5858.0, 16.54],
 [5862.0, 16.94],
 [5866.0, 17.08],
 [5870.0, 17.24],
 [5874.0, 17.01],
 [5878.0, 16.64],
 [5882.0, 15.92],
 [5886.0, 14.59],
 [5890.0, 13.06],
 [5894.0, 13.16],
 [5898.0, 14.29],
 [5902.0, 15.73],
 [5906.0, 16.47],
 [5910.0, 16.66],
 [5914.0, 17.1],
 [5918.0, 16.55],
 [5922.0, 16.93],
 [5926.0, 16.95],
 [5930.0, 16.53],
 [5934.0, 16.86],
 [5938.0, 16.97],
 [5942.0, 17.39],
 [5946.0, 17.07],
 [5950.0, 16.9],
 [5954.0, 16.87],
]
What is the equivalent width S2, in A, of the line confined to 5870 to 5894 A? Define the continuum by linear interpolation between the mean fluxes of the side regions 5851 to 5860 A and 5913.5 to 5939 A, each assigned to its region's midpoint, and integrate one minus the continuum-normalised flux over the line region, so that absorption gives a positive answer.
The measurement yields 2.1 A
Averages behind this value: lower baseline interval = 16.9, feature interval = 15.4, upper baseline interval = 16.8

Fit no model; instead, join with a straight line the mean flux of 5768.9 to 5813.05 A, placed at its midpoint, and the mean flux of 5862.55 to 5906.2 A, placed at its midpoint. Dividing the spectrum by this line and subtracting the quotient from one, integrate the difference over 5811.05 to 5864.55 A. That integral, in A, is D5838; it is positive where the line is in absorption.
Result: -3.5 A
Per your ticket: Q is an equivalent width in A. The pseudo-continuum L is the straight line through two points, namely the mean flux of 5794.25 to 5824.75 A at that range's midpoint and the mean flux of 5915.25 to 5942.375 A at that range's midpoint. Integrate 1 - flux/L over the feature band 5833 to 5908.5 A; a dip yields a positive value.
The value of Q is 4.38 A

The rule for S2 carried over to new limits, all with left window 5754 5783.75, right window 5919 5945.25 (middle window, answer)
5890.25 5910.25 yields 2.4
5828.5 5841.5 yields -0.5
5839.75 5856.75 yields -0.4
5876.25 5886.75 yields 0.7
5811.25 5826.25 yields -0.6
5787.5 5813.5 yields -0.7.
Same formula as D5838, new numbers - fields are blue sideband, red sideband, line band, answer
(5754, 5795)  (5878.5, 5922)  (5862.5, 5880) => -1.3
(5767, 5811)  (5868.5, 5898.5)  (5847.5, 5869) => -1.7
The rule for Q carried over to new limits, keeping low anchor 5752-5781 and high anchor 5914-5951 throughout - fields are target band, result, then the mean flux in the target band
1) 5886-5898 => 2.4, 13.6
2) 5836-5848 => -0.4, 17.7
